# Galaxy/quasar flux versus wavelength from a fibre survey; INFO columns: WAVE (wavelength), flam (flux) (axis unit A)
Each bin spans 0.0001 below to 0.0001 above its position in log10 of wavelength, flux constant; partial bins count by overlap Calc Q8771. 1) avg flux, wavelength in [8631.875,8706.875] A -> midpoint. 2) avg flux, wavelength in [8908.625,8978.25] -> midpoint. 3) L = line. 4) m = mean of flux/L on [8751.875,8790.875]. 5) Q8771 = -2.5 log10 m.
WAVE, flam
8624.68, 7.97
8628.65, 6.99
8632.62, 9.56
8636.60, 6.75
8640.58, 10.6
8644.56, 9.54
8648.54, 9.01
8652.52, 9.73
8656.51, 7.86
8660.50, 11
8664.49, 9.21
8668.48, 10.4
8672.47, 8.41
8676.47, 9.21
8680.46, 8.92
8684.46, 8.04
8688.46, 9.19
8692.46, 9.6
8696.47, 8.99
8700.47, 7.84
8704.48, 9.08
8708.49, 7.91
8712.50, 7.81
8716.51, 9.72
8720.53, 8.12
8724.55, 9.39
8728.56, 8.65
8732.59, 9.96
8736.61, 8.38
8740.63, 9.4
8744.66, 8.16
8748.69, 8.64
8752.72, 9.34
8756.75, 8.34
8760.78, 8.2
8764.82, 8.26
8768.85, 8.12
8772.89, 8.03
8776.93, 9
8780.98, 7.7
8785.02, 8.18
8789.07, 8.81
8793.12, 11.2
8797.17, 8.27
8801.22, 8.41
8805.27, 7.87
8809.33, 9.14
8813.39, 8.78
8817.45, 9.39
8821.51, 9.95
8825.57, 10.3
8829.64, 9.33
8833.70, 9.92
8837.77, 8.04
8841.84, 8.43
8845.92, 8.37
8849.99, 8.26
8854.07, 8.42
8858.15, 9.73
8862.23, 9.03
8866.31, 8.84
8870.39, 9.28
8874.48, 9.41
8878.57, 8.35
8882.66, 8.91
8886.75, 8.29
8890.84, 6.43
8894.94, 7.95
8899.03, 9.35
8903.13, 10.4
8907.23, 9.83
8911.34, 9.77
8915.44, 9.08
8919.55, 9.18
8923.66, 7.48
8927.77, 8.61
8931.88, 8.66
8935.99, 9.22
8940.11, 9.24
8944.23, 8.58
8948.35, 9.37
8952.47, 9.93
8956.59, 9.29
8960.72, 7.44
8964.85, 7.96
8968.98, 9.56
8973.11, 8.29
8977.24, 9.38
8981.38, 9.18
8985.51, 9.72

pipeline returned 0.081 mag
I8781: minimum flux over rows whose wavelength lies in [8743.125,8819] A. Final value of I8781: 7.7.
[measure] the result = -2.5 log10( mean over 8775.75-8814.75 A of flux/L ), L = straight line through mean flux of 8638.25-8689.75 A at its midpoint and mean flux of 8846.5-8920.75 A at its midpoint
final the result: 0.041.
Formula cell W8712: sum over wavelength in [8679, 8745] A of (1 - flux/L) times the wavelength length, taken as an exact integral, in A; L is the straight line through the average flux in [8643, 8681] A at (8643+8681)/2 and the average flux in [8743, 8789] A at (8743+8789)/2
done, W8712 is 0.6 A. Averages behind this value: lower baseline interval 9.34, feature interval 8.79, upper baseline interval 8.38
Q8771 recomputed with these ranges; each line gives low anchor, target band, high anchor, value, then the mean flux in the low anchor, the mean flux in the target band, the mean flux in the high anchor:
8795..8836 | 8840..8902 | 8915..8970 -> 0.04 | 9.14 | 8.63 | 8.81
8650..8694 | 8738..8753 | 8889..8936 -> 0.04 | 9.23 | 8.81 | 8.82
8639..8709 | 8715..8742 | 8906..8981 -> 0.01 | 9.16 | 9.07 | 8.93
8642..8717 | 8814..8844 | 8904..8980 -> -0.04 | 9.02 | 9.31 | 8.96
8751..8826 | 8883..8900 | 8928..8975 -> 0.10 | 8.77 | 8.01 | 8.86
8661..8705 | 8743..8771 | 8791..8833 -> 0.09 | 9.06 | 8.44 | 9.29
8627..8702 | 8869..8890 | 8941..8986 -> 0.03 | 9.01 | 8.69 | 8.95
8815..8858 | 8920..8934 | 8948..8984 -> 0.08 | 9.07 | 8.36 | 8.93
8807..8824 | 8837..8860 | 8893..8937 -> 0.08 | 9.32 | 8.56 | 9.05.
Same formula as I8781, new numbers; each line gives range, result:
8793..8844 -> 7.87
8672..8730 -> 7.81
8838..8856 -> 8.26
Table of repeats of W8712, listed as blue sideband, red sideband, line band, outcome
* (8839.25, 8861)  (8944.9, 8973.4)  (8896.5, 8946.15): -1.85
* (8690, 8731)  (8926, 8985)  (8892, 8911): -0.84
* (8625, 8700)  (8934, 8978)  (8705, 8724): 1.00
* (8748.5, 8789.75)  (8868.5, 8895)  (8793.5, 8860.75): -4.58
